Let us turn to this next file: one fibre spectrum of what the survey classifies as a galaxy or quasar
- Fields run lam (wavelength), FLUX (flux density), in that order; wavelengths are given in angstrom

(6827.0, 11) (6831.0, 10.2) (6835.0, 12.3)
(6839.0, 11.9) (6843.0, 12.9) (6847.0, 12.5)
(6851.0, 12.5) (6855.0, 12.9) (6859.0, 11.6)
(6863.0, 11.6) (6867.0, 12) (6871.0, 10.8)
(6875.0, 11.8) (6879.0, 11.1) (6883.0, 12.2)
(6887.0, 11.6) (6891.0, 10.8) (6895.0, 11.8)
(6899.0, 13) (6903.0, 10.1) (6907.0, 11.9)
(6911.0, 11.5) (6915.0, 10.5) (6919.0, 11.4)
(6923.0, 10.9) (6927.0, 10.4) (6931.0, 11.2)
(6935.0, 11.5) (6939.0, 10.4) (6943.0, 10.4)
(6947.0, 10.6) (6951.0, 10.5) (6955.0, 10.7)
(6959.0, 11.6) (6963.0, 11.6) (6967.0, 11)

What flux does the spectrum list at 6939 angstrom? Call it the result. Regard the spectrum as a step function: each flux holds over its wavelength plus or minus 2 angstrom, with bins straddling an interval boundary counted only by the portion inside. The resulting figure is 10.4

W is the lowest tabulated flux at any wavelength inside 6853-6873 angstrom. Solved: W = 10.8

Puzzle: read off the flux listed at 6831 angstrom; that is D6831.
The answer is 10.2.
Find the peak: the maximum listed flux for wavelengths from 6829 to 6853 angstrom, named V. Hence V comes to 12.9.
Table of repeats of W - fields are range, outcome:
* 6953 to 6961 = 10.7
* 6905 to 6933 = 10.4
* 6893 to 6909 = 10.1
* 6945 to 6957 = 10.5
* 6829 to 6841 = 10.2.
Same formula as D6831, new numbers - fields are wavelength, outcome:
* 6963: 11.6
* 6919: 11.4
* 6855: 12.9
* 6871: 10.8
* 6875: 11.8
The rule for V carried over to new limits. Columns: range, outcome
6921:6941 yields 11.5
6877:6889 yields 12.2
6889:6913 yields 13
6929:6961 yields 11.6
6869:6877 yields 11.8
